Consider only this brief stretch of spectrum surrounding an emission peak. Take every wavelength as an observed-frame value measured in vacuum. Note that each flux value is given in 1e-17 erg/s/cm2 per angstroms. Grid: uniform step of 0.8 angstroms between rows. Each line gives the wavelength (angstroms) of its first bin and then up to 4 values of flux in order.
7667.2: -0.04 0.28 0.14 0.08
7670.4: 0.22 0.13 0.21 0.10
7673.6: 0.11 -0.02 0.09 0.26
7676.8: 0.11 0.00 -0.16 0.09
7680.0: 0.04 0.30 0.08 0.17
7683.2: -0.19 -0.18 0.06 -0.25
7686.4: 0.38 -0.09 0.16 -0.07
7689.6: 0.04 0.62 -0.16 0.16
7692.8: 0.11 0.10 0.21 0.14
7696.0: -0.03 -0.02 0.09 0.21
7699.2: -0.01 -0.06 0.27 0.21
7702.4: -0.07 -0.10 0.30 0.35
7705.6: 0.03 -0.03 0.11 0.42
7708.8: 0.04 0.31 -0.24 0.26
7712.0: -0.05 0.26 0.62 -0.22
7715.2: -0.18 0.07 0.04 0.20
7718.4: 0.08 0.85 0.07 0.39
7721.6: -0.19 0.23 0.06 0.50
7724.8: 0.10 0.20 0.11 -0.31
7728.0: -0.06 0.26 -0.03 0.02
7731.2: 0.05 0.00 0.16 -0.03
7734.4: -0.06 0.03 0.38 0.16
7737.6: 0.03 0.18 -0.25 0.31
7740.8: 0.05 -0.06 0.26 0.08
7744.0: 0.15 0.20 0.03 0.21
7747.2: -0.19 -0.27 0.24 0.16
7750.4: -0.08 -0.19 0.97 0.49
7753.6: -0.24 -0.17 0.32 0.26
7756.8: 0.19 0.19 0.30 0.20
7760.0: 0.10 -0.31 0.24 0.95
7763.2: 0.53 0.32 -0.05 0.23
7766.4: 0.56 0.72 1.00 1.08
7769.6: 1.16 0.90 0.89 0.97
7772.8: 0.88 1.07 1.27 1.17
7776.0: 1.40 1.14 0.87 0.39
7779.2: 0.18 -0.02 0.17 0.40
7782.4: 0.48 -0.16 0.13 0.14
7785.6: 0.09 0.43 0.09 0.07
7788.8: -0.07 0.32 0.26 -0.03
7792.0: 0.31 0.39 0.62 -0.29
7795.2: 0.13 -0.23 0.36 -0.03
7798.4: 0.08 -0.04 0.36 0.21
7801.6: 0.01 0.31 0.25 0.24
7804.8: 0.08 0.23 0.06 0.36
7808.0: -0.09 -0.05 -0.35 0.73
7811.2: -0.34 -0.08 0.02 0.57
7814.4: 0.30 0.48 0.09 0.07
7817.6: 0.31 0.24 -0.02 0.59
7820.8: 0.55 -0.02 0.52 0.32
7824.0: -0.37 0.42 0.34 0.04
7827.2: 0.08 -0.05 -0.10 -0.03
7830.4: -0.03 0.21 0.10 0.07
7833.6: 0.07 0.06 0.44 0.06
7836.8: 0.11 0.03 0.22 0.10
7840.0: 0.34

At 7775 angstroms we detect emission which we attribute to [O II]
